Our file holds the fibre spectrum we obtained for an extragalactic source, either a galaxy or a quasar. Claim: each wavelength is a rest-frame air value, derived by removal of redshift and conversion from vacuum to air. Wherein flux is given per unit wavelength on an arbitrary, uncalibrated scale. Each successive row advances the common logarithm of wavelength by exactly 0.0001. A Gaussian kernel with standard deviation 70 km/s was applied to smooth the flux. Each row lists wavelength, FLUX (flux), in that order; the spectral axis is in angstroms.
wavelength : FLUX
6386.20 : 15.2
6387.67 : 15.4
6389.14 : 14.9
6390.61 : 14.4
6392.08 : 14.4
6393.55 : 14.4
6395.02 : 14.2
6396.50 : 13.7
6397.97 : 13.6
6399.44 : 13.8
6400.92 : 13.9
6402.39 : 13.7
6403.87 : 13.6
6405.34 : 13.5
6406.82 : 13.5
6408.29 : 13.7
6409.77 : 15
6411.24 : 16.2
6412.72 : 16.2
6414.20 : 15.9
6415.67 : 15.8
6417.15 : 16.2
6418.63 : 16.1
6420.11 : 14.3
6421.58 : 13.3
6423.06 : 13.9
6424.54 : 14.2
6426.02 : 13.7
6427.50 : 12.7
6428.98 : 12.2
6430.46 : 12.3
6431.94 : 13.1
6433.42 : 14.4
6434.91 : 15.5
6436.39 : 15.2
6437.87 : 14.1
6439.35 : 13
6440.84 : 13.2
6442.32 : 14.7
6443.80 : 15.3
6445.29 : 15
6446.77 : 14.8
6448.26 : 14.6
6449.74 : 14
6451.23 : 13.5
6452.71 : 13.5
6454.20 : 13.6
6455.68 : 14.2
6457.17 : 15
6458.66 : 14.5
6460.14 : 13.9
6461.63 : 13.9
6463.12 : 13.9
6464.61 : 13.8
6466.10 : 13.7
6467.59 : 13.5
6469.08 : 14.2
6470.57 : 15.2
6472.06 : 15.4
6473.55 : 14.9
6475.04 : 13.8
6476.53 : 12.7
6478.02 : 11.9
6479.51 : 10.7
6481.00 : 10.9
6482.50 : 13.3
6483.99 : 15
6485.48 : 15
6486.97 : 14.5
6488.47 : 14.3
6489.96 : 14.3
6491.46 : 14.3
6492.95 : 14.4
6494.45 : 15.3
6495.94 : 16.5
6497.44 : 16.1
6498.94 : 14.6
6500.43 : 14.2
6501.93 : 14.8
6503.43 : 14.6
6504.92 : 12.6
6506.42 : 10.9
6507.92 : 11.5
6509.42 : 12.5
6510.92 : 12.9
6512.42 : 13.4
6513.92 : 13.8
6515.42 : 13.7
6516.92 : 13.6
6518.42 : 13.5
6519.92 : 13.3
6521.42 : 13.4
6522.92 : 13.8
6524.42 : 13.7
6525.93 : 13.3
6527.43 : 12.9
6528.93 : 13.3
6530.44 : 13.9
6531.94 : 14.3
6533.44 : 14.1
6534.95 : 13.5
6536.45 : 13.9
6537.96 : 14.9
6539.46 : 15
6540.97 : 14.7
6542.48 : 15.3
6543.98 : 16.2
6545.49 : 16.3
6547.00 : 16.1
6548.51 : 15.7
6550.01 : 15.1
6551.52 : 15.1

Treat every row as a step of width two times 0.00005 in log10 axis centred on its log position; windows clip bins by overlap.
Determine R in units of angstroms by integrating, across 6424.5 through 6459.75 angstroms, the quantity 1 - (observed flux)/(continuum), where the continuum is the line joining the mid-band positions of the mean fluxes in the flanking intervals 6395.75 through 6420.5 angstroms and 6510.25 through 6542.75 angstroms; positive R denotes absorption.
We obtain 0.9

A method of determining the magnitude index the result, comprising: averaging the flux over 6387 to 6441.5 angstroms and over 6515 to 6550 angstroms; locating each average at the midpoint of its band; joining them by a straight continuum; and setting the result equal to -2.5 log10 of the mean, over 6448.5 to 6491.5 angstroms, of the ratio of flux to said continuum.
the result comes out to 0.03 mag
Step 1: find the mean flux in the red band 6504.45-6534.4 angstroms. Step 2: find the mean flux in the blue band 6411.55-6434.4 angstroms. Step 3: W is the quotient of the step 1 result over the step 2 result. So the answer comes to 0.92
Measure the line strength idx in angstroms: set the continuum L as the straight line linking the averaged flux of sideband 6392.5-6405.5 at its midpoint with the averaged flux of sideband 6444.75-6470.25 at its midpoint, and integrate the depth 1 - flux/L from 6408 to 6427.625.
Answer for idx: -1.4 angstroms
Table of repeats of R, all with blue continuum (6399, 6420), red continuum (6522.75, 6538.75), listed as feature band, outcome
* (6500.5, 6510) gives 0.7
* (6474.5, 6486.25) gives 1.1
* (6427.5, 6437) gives 0.6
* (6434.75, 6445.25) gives 0.1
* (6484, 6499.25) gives -0.9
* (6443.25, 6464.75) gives 0.3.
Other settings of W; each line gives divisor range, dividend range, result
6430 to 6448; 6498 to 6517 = 0.94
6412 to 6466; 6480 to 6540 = 0.97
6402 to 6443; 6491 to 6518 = 0.97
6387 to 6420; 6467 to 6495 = 0.95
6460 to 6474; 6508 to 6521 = 0.93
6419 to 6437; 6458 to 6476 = 1.03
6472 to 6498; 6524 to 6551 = 1.04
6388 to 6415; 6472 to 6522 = 0.95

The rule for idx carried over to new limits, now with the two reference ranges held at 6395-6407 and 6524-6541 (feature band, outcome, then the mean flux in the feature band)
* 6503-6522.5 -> 1.20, 13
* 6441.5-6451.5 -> -0.60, 14.6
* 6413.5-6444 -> -1.06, 14.2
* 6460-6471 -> -0.14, 14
